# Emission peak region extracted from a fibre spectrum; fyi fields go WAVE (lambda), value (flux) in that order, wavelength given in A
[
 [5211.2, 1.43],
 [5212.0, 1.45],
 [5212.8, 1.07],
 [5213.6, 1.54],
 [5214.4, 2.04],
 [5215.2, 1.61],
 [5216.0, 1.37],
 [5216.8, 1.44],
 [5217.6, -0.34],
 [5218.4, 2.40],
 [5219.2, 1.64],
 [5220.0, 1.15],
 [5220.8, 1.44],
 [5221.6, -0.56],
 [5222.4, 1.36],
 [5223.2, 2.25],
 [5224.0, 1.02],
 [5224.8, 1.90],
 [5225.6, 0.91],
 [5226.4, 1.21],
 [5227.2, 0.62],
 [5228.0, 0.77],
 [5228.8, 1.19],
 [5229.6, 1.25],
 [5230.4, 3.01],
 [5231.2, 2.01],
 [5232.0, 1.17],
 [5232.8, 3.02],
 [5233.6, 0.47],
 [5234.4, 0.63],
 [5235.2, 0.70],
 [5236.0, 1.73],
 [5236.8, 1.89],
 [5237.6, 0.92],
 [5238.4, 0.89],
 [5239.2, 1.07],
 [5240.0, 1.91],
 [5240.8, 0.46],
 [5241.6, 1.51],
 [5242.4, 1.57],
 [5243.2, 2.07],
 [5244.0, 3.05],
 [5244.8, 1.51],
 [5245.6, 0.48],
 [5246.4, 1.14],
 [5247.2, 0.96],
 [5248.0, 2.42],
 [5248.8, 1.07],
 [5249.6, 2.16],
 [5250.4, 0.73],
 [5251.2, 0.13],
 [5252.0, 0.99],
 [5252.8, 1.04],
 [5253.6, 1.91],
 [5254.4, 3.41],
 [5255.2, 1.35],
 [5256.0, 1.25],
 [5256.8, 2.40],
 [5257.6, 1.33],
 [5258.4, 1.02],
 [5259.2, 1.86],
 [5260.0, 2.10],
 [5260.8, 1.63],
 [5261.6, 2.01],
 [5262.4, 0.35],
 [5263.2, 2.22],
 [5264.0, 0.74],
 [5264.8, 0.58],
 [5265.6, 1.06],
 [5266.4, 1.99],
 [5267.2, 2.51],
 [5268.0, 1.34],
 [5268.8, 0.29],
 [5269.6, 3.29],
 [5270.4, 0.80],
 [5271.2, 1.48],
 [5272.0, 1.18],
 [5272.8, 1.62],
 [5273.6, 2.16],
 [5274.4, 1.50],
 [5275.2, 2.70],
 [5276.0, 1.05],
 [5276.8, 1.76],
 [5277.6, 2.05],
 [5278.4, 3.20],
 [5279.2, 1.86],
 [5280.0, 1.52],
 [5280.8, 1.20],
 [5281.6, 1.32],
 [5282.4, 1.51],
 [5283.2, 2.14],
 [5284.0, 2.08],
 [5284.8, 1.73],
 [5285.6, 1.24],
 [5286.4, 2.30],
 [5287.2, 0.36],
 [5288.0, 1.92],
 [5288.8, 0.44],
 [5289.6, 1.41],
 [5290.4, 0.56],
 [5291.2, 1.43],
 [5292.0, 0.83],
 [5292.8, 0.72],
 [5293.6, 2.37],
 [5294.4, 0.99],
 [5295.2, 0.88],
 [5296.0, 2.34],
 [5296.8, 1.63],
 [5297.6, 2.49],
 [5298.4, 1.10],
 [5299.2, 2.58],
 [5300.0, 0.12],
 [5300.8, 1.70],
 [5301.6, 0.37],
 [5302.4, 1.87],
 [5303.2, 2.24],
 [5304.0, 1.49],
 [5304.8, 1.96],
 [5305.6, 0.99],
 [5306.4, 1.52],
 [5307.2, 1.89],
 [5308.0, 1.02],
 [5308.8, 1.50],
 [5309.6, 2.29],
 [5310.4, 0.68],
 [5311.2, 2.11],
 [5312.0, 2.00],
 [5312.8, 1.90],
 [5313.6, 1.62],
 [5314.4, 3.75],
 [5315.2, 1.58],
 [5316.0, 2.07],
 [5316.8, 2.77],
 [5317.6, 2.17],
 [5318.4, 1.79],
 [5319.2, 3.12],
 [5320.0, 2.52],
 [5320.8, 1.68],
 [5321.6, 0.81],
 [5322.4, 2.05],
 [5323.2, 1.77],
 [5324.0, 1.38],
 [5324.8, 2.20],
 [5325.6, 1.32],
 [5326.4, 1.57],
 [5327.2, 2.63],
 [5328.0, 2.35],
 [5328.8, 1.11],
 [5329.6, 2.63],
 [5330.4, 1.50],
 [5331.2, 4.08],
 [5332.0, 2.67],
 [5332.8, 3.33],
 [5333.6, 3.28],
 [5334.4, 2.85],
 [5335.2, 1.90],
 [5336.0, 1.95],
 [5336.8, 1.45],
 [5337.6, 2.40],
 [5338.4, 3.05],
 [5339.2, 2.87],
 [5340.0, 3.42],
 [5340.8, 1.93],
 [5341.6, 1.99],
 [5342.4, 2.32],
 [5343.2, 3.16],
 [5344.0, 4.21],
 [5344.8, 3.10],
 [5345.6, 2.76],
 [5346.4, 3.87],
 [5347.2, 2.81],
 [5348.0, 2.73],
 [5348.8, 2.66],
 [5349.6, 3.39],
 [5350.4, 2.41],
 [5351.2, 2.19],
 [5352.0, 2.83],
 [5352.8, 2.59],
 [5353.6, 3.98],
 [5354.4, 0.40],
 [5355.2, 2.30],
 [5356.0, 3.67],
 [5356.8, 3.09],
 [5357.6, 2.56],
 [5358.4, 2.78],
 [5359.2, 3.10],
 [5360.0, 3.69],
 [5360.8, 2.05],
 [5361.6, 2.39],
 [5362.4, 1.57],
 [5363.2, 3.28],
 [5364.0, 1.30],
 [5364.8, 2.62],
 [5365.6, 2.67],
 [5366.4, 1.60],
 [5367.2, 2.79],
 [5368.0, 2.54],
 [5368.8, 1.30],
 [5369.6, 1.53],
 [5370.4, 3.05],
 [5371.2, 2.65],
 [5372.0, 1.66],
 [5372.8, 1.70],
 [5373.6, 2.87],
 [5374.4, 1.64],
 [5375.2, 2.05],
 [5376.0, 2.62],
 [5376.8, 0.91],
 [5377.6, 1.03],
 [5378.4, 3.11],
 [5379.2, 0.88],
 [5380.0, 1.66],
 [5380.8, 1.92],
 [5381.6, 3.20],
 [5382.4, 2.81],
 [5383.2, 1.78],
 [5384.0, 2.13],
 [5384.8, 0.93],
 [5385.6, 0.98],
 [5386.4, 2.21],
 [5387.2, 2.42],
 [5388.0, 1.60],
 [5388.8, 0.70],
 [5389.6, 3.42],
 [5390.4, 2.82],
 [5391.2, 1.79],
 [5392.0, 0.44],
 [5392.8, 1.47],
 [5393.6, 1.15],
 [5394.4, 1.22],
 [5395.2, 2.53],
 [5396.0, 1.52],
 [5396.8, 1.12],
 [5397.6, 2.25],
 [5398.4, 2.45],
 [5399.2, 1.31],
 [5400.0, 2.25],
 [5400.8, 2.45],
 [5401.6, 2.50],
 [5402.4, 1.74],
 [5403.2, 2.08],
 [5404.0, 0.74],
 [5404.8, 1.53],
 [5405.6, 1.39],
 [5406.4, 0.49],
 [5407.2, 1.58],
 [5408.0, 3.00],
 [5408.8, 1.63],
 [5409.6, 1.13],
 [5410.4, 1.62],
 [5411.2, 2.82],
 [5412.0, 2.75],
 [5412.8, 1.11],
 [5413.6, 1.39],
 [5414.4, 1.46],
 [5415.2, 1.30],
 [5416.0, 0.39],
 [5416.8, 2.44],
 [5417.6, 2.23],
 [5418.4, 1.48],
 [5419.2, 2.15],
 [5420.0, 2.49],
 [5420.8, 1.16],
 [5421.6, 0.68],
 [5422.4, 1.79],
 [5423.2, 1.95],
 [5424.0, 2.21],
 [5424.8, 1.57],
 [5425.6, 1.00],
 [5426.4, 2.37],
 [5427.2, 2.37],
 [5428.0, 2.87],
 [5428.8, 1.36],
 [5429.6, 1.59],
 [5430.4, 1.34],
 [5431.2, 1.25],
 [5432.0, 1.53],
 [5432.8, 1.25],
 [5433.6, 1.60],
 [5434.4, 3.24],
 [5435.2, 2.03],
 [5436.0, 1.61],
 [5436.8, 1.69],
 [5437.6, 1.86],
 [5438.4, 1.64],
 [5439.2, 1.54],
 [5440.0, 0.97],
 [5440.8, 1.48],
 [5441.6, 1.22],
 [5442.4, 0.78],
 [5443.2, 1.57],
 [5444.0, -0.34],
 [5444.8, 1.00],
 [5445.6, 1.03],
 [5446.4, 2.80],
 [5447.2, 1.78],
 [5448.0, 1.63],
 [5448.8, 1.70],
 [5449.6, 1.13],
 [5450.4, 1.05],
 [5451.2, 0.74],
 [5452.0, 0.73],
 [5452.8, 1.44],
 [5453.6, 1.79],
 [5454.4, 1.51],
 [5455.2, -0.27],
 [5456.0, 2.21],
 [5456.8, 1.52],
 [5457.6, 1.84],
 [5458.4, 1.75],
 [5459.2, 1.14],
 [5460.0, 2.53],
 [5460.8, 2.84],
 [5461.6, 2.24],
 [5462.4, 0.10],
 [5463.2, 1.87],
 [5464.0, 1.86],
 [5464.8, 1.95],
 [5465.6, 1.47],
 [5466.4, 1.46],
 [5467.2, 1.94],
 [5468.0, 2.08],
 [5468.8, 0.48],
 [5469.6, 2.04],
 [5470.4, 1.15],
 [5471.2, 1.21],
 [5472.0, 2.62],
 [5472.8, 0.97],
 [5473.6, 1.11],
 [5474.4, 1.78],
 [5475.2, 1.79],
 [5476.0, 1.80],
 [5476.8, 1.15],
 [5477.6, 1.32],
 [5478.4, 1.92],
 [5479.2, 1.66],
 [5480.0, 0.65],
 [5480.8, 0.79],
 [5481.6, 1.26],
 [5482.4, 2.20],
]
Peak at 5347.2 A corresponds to Mg II 2798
